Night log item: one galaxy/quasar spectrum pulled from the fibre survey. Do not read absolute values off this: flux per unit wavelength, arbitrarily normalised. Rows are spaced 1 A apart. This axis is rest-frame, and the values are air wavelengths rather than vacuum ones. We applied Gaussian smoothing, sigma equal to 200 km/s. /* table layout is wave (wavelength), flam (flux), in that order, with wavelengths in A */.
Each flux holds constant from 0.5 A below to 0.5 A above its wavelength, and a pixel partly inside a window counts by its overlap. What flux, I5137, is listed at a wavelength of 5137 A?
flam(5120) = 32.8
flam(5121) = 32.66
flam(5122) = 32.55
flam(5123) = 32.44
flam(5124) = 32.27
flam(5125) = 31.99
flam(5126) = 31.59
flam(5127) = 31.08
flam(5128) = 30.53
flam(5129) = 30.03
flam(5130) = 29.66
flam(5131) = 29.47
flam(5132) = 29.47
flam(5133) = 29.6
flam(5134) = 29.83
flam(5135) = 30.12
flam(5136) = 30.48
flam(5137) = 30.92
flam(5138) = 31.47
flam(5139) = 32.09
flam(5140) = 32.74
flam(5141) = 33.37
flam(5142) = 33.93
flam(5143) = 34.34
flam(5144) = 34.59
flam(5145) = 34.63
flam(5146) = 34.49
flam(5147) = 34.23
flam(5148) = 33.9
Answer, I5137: 30.92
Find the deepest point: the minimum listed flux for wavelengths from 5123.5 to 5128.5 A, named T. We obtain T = 30.53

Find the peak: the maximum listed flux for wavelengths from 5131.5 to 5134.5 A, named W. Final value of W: 29.83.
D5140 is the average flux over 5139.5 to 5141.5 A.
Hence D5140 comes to 33.1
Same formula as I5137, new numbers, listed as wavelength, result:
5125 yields 31.99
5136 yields 30.48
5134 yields 29.83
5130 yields 29.66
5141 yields 33.37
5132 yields 29.47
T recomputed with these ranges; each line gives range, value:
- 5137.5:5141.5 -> 31.47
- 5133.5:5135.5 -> 29.83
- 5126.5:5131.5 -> 29.47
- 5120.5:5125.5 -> 31.99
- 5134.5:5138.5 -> 30.12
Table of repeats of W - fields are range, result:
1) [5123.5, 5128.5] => 32.27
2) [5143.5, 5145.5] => 34.63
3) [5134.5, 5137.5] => 30.92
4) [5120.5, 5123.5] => 32.66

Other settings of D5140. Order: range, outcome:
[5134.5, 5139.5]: 31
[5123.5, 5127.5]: 31.7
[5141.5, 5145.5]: 34.4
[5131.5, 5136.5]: 29.9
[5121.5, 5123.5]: 32.5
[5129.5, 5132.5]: 29.5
